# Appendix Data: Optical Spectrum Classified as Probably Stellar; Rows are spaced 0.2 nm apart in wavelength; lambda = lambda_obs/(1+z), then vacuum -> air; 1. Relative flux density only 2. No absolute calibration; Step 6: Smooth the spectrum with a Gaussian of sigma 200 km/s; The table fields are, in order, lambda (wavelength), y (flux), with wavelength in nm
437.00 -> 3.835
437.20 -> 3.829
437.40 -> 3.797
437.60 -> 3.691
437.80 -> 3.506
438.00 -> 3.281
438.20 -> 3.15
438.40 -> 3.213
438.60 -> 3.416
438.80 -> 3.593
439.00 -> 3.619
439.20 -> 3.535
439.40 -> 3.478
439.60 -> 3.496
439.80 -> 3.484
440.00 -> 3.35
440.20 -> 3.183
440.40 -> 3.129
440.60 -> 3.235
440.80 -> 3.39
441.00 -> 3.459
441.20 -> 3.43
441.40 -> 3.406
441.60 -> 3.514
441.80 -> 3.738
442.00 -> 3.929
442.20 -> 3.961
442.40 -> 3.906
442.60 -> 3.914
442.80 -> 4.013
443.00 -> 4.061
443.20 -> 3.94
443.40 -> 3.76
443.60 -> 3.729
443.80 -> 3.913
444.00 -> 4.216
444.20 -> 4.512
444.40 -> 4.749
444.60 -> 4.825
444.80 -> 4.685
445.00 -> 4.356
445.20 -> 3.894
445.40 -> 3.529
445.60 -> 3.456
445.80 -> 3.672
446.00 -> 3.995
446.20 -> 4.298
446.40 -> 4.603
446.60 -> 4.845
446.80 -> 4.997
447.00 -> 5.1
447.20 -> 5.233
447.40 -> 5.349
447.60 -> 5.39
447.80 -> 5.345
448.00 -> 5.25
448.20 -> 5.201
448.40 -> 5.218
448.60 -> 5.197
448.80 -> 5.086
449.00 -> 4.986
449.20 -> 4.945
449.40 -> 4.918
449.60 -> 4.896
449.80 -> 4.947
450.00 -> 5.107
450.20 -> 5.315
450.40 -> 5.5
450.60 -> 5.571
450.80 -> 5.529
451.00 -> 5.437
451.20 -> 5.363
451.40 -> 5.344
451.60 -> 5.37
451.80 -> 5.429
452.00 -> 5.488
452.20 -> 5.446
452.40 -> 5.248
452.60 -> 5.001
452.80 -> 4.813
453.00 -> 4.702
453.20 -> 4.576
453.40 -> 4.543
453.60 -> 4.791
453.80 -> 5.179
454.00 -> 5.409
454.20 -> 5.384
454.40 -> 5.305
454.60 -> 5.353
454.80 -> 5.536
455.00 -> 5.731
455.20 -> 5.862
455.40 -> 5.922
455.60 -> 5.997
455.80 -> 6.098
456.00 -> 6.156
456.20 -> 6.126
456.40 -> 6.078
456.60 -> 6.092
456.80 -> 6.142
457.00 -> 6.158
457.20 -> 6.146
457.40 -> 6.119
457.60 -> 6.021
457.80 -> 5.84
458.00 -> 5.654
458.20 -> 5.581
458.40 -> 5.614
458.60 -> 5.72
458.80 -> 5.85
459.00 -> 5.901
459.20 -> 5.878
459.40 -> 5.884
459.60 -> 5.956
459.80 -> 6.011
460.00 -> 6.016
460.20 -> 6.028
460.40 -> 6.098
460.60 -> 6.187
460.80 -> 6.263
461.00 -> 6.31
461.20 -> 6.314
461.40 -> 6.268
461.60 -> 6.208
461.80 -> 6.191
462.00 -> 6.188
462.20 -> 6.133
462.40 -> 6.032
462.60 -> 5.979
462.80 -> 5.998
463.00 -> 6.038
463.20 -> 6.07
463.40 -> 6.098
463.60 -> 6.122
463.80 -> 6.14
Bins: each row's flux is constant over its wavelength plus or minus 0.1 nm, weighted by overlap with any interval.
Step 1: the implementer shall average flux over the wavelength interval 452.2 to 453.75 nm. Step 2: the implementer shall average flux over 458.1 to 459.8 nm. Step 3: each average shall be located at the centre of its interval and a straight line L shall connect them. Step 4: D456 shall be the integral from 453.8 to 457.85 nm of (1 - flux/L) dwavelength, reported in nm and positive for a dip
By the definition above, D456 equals -0.41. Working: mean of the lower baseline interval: 4.86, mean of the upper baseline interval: 5.81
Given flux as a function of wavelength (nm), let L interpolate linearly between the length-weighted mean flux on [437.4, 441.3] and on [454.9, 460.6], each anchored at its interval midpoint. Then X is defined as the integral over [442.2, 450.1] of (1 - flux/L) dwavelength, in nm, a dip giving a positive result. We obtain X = -0.36 nm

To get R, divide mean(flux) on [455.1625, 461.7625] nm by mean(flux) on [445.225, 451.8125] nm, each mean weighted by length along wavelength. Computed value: 1.21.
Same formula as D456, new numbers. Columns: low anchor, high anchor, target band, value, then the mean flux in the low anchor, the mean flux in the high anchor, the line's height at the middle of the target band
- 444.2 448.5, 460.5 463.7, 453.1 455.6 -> 0.044 nm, 4.66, 6.15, 5.42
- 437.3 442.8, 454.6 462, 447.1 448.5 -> -0.219 nm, 3.52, 5.99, 4.57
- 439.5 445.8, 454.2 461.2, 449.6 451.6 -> -0.160 nm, 3.81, 5.93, 4.93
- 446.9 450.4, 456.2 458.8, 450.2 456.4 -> 0.167 nm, 5.16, 5.93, 5.57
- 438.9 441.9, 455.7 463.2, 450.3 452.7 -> -0.218 nm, 3.43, 6.03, 4.95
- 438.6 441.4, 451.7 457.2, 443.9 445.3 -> -0.131 nm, 3.41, 5.51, 4.08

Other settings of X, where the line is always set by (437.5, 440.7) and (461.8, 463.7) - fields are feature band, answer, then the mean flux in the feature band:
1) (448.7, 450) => -0.12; 4.97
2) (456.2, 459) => -0.22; 5.93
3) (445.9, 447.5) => -0.20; 4.8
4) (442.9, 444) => -0.01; 3.91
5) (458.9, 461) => -0.10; 6.04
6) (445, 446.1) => 0.10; 3.77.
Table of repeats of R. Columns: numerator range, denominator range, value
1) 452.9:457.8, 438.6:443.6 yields 1.57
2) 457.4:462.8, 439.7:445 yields 1.57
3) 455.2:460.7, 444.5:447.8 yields 1.32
